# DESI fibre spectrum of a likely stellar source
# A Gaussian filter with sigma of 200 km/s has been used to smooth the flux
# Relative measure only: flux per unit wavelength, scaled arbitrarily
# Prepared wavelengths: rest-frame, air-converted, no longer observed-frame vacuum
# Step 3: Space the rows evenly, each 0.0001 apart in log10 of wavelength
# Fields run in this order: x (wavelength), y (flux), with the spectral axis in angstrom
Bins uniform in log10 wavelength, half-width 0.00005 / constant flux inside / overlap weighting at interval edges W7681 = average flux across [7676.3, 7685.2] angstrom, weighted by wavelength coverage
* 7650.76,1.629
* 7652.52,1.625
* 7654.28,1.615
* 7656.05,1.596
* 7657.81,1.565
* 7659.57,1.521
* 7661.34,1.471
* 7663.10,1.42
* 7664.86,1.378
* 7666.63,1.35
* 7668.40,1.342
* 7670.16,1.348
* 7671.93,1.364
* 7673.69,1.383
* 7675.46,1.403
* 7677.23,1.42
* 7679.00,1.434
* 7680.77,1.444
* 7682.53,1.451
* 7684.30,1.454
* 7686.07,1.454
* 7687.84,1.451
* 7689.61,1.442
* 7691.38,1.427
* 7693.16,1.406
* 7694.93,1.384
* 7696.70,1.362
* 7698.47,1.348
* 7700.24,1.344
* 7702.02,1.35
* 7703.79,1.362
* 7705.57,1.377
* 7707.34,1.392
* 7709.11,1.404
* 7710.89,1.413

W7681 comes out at 1.44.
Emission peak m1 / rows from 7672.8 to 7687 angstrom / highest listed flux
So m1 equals 1.454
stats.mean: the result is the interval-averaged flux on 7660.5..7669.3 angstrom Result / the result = 1.39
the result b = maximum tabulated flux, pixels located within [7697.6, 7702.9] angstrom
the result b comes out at 1.35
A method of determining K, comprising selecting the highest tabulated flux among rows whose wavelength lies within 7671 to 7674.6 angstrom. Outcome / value 1.383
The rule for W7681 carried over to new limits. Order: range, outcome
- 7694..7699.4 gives 1.37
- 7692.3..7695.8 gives 1.4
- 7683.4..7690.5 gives 1.45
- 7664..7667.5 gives 1.36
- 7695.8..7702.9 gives 1.35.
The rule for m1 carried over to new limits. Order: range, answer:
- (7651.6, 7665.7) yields 1.625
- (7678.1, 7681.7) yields 1.444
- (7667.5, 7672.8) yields 1.364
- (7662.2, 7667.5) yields 1.42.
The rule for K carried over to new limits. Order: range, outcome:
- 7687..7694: 1.451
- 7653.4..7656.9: 1.615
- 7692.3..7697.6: 1.406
